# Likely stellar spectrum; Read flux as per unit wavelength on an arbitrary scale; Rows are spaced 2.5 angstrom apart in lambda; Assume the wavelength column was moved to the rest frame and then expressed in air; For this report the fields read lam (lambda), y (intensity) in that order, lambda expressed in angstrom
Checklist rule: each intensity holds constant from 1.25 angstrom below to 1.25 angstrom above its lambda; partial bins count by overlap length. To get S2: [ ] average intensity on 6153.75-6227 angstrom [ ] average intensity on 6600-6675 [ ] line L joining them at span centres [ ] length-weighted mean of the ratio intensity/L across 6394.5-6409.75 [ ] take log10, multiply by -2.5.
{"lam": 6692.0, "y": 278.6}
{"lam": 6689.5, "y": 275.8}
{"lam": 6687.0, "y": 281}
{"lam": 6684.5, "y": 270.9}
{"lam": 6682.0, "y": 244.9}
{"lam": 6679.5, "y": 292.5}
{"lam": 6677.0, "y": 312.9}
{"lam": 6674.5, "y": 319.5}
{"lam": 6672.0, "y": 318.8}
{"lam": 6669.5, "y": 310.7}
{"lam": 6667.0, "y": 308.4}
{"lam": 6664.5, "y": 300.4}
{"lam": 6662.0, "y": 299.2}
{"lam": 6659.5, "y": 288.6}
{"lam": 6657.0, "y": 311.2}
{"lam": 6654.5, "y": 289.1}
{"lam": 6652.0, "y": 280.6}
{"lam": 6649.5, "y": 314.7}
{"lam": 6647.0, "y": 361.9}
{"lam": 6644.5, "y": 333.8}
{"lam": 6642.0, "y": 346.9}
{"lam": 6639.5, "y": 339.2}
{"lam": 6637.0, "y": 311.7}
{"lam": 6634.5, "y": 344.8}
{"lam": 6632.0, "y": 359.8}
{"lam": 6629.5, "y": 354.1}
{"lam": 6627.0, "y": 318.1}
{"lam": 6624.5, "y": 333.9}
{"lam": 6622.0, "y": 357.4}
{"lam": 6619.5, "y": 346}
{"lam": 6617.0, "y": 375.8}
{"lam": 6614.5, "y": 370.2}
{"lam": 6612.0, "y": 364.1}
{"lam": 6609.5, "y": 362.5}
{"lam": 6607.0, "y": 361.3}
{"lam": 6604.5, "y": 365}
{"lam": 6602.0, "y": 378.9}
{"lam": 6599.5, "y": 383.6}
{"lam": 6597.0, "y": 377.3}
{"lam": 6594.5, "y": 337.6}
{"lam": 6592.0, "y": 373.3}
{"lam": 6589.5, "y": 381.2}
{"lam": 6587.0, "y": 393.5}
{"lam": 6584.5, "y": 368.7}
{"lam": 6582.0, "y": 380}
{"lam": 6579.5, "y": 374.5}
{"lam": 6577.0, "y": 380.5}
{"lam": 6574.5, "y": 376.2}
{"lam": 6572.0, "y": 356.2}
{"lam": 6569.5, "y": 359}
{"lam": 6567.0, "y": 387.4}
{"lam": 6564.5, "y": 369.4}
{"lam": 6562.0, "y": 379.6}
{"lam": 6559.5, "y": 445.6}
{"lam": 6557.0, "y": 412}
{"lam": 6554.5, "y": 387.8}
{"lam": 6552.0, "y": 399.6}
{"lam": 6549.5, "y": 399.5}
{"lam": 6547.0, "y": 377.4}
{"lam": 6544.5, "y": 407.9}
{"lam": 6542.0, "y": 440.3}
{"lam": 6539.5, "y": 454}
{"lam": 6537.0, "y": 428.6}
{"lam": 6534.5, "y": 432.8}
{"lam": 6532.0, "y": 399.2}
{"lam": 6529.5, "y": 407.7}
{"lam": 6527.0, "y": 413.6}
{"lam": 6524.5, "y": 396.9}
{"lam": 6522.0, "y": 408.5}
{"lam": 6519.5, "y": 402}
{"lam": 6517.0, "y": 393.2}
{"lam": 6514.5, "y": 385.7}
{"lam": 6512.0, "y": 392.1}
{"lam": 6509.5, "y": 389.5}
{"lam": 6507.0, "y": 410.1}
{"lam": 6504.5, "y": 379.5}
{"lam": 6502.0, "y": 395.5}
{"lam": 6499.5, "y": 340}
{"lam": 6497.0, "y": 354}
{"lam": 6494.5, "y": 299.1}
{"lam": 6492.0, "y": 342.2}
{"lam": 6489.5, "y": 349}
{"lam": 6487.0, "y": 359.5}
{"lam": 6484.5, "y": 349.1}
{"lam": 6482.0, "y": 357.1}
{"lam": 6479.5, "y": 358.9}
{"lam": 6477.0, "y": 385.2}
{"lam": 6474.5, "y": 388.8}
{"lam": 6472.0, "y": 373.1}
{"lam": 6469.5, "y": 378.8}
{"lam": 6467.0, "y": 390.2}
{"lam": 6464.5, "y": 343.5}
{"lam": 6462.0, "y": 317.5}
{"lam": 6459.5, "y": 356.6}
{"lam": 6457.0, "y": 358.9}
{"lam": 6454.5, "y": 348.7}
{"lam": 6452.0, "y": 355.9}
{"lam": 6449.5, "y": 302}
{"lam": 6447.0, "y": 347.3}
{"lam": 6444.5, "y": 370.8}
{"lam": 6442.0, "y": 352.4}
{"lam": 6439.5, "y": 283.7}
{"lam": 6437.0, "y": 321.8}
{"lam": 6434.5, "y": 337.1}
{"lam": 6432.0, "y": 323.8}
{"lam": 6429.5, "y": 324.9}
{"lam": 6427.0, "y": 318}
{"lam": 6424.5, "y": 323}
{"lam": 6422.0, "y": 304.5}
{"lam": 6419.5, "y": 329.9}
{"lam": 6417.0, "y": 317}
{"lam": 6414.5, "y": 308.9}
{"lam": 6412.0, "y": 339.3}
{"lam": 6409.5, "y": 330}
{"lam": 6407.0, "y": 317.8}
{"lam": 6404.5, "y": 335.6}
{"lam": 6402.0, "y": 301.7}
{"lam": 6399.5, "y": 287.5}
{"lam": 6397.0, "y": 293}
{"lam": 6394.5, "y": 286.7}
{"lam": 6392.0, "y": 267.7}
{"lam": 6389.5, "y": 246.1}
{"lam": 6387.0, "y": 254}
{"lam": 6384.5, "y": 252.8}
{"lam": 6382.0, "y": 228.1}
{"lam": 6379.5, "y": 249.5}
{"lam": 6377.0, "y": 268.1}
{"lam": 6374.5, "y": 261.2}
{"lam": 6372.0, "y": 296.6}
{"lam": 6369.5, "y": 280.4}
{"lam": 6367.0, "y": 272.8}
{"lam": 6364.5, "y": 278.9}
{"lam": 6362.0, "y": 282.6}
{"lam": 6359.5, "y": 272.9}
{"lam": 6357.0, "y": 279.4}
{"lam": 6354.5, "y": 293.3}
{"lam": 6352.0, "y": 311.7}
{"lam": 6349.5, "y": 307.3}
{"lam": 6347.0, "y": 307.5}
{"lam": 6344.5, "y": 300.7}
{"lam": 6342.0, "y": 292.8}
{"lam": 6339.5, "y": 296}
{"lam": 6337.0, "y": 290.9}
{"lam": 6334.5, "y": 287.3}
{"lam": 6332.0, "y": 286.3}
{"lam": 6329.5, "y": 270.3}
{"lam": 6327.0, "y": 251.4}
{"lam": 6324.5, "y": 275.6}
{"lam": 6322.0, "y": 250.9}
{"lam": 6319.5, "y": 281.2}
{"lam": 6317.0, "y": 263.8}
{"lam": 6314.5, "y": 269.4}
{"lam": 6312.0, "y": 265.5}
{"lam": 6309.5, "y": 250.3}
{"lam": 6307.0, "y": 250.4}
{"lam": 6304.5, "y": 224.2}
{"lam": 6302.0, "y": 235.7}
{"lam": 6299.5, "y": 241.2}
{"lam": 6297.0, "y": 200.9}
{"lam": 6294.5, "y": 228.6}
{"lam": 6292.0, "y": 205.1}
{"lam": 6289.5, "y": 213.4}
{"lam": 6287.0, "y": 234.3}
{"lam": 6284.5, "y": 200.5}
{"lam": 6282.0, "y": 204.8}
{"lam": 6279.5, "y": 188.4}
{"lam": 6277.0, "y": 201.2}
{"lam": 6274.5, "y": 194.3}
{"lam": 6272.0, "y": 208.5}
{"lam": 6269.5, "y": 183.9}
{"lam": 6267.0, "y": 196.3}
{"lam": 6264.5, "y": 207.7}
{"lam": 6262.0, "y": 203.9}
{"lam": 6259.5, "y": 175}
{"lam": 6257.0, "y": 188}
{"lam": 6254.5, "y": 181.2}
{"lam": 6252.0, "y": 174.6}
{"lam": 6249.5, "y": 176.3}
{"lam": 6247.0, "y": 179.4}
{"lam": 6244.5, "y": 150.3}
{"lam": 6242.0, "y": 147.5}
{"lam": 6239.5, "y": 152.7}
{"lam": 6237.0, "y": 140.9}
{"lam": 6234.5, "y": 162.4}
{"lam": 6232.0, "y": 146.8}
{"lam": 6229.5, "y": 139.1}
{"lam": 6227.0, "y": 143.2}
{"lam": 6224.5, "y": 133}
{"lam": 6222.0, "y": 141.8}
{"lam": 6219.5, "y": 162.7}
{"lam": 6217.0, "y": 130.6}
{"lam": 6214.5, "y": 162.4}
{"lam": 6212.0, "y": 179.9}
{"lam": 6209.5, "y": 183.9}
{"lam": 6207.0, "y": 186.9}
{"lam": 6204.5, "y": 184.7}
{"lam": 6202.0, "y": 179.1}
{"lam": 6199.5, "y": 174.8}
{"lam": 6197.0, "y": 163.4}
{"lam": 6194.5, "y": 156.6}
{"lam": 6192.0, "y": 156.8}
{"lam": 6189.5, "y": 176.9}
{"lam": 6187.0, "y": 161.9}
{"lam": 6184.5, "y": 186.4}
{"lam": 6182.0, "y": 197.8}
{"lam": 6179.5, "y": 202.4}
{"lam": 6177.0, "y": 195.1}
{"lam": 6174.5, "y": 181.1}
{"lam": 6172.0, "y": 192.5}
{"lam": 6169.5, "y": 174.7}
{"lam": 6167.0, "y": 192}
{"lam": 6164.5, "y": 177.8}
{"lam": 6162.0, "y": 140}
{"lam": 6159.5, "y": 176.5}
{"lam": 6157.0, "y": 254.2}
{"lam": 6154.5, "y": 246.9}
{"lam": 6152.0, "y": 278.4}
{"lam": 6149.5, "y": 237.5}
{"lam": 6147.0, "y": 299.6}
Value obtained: -0.22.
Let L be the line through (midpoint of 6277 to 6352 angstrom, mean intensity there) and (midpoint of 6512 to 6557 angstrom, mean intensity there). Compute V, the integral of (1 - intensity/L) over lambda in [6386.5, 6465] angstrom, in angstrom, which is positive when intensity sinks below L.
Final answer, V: 3.0 angstrom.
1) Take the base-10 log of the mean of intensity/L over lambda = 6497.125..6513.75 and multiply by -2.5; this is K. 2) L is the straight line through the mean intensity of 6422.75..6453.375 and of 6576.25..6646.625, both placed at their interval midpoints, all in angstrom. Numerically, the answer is -0.12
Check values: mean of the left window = 330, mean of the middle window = 382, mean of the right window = 360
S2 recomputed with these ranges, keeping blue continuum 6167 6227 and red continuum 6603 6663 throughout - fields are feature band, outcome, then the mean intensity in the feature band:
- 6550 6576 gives -0.24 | 388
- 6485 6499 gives -0.20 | 341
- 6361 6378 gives -0.17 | 277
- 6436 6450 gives -0.24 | 331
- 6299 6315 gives -0.16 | 247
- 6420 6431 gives -0.23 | 319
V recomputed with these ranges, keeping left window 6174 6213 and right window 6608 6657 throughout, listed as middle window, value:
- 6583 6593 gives -1.73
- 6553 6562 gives -2.81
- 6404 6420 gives -4.07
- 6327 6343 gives -3.70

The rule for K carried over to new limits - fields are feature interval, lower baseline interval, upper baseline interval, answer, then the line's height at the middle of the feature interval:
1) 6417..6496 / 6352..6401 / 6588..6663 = -0.16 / 295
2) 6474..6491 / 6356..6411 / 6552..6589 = -0.09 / 335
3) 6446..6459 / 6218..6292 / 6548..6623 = -0.16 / 297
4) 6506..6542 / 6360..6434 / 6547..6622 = -0.17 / 350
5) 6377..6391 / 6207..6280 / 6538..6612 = 0.05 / 261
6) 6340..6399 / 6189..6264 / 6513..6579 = -0.04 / 270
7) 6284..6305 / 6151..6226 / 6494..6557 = 0.13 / 249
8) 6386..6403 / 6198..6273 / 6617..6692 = -0.23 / 225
